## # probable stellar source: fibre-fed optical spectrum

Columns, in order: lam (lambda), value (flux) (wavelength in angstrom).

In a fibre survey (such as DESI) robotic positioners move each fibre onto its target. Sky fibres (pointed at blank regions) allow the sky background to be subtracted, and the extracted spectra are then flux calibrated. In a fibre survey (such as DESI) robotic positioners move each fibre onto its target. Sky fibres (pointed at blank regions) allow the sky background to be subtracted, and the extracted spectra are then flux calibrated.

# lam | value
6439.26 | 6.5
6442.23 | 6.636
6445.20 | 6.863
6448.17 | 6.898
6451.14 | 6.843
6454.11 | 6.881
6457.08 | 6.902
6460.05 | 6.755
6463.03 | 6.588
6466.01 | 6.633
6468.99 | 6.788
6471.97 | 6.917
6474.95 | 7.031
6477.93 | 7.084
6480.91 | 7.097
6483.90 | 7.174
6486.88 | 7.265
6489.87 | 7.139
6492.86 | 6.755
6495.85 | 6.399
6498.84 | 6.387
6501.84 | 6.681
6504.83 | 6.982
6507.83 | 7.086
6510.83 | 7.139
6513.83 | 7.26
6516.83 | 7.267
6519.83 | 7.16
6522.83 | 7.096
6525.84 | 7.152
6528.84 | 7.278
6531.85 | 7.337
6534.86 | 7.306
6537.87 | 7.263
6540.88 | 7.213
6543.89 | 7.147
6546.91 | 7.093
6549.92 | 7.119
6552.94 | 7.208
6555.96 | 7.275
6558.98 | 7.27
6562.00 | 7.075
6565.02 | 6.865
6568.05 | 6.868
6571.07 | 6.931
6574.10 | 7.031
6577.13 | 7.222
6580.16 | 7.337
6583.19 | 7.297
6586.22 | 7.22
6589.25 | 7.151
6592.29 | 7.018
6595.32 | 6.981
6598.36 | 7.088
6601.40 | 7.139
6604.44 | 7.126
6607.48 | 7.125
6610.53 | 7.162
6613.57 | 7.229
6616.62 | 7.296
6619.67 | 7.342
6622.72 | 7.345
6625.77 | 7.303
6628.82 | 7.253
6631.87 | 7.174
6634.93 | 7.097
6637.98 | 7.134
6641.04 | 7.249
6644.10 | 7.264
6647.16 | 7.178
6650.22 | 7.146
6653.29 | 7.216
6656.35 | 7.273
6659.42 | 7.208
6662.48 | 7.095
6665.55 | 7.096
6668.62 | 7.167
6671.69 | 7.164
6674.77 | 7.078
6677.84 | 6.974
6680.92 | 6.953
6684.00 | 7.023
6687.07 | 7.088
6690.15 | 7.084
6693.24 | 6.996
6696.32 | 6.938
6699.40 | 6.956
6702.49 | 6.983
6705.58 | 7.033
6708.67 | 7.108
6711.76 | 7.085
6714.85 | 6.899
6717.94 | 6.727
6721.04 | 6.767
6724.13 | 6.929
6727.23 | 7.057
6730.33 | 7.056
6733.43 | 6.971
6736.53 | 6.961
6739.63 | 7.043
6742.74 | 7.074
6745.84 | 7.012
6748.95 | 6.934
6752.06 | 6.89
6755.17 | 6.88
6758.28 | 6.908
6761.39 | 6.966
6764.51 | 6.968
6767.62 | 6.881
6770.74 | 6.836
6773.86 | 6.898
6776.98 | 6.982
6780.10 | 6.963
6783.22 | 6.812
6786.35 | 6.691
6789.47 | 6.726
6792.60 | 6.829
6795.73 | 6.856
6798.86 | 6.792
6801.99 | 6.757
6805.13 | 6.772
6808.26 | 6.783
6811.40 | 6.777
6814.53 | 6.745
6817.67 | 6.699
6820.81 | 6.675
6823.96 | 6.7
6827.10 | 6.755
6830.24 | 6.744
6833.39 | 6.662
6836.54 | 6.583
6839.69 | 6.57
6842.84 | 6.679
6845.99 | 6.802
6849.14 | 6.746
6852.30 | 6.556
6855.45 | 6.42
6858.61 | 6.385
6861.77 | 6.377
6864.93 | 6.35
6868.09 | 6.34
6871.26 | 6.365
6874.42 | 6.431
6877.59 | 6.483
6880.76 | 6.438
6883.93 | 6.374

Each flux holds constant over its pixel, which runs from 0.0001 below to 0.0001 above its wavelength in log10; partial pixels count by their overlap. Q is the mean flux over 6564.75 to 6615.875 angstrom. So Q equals 7.11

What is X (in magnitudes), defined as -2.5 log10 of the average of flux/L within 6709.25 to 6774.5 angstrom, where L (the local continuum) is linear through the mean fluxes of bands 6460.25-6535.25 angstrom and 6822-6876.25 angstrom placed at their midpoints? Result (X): -0.04 mag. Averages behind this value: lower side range 6.99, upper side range 6.56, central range 6.94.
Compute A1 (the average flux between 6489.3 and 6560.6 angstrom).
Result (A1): 7.08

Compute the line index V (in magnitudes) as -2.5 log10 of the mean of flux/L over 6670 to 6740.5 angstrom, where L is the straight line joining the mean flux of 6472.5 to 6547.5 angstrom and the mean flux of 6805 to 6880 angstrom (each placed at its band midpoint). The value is -0.03 mag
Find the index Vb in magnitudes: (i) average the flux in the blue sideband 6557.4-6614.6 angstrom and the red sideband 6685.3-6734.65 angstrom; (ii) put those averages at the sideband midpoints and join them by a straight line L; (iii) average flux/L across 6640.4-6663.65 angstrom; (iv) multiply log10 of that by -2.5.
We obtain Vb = -0.02 mag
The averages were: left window 7.11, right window 6.98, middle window 7.2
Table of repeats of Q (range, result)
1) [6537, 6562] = 7.19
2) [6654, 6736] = 7.03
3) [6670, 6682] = 7.04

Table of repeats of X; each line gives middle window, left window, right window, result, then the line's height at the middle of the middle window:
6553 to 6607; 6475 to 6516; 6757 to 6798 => -0.028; 6.94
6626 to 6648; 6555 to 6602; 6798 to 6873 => -0.031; 7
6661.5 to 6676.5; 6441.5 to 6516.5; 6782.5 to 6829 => -0.047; 6.81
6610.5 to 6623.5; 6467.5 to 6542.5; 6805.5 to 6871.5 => -0.058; 6.9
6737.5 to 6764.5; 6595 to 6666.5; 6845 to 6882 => -0.023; 6.82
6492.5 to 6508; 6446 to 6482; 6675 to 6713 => 0.034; 6.89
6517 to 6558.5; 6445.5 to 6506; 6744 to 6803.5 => -0.053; 6.86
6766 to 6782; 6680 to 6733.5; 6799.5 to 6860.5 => -0.016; 6.81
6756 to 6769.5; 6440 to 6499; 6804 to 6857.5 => -0.034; 6.72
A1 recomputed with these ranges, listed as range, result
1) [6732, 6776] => 6.95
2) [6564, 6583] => 7.06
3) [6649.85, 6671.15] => 7.17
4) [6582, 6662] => 7.19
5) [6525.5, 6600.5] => 7.15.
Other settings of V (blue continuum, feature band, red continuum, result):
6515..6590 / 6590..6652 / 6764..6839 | -0.018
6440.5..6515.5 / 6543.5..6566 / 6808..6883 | -0.049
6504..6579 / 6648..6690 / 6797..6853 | -0.025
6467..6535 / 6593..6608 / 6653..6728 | -0.009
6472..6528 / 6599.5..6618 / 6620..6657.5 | 0.000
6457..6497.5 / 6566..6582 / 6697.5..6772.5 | -0.024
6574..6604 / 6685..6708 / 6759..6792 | -0.004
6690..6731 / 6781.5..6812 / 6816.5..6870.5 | -0.010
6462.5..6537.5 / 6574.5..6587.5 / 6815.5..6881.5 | -0.053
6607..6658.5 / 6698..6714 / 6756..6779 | 0.005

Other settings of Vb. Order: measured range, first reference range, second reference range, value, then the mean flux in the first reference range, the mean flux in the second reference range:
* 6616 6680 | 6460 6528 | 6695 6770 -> -0.04 mag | 6.96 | 6.96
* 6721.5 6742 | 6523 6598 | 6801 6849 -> -0.02 mag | 7.15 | 6.71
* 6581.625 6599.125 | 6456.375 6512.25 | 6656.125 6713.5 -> -0.02 mag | 6.88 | 7.06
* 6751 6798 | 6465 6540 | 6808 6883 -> -0.03 mag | 7.03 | 6.58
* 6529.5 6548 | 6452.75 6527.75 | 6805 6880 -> -0.05 mag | 6.95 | 6.59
